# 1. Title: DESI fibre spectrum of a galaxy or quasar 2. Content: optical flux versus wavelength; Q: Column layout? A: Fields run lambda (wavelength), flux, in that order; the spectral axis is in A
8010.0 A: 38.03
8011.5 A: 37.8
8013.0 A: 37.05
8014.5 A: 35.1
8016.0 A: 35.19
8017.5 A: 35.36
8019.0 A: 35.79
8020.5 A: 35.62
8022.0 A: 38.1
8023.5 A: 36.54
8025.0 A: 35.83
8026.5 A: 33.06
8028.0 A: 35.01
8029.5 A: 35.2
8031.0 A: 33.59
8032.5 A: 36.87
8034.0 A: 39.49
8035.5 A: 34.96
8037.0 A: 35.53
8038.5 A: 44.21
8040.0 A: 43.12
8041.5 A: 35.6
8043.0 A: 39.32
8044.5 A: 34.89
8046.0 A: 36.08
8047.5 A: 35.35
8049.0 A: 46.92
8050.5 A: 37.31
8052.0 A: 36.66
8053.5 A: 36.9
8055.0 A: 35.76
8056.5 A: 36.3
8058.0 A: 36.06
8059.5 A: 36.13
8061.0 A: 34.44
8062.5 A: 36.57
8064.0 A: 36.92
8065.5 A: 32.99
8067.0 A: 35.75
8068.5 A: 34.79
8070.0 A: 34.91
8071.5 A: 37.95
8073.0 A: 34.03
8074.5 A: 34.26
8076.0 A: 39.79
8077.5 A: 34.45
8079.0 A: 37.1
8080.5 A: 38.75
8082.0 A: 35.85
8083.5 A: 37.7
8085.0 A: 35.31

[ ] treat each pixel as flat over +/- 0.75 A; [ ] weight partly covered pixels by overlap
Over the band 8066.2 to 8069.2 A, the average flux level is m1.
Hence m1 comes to 35.2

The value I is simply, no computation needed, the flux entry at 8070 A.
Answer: 34.91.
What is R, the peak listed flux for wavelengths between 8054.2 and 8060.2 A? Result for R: 36.3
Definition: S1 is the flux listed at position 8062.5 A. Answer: 36.57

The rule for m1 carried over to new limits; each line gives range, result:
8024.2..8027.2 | 34.5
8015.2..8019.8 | 35.4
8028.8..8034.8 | 36.3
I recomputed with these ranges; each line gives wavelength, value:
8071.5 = 37.95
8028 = 35.01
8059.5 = 36.13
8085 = 35.31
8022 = 38.1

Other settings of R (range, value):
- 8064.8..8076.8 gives 39.79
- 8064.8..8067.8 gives 35.75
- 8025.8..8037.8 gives 39.49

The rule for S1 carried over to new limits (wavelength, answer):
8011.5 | 37.8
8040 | 43.12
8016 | 35.19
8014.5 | 35.1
